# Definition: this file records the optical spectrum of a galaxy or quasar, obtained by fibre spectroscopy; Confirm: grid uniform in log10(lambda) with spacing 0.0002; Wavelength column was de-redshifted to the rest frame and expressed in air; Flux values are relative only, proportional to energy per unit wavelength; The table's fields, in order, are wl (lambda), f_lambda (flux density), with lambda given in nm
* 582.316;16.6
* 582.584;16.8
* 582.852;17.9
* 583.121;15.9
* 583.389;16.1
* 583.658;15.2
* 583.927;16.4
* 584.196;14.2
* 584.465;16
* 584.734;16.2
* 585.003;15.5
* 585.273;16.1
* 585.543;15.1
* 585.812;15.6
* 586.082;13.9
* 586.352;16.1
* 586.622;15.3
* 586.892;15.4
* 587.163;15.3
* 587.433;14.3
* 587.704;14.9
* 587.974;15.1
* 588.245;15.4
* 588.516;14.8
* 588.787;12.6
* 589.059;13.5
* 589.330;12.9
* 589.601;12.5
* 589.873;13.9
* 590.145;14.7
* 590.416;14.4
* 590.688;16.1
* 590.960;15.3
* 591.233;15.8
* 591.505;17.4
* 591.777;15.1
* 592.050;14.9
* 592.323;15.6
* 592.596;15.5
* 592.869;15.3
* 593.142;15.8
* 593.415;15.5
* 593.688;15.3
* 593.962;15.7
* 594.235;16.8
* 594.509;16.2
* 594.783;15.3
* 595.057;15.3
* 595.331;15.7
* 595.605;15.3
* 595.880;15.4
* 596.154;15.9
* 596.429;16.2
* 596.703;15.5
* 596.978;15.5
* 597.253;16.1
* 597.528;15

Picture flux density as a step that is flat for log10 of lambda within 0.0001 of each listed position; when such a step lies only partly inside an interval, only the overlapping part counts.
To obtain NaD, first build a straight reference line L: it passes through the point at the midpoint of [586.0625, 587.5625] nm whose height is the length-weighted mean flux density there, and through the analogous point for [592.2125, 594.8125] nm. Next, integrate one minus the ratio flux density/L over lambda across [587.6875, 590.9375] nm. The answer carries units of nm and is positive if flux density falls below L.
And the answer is 0.24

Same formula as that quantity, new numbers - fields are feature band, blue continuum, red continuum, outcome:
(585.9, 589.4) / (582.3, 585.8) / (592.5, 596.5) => 0.27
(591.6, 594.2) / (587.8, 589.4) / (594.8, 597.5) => -0.09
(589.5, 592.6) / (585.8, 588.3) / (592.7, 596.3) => 0.06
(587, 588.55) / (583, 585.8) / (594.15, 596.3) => 0.07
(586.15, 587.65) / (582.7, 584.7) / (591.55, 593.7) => 0.06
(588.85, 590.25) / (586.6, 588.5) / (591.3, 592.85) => 0.17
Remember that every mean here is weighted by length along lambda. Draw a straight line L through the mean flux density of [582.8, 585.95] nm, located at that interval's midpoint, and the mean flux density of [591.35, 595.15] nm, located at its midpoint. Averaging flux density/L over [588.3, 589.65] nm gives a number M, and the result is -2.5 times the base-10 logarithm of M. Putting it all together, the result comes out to 0.172 mag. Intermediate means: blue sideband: 15.8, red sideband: 15.7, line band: 13.4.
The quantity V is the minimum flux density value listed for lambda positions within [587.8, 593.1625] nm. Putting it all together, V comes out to 12.5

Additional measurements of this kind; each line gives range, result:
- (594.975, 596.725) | 15.3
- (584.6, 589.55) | 12.6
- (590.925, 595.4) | 14.9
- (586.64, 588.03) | 14.3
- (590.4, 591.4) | 14.4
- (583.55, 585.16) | 14.2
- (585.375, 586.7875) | 13.9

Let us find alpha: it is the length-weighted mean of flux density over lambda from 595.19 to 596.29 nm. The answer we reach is 15.6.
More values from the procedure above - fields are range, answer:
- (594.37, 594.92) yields 15.7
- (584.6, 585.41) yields 15.9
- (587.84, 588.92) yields 14.5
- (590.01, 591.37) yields 15.3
